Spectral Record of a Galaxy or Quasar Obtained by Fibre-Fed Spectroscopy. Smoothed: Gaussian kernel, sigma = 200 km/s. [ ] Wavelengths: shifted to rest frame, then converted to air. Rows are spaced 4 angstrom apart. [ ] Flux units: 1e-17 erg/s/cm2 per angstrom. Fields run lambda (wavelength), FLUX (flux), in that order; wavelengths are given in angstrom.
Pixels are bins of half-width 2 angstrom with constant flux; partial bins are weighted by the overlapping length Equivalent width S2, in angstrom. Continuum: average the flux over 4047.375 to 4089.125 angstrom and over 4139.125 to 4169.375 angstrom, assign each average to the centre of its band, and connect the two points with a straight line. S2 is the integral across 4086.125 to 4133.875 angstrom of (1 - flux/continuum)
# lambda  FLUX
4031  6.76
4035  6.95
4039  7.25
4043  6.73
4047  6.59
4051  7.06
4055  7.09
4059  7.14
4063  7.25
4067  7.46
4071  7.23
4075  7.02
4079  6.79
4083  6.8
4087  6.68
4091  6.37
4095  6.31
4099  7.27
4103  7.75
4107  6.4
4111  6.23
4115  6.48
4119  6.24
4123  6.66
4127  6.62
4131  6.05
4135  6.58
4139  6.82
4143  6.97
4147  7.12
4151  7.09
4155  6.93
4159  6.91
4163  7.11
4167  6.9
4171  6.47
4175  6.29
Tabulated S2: 2.9 angstrom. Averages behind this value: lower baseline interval 7.03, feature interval 6.59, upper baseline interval 6.99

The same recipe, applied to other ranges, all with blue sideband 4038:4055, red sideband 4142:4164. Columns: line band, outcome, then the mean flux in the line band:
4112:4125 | 1.0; 6.44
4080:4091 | 0.4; 6.68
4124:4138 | 1.1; 6.46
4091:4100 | 0.4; 6.64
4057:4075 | -0.8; 7.24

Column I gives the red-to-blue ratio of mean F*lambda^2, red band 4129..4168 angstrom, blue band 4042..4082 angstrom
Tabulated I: 1.01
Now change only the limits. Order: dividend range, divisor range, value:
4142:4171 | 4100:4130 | 1.07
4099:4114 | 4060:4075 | 0.96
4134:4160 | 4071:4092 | 1.05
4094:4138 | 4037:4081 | 0.96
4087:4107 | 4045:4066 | 0.99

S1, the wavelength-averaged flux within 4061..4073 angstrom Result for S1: 7.31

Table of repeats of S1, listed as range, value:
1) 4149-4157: 7.01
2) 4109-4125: 6.4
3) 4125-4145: 6.61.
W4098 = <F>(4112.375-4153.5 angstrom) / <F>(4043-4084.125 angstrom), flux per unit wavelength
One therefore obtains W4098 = 0.95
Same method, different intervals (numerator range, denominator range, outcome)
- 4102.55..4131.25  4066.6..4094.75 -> 0.95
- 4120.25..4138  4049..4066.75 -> 0.91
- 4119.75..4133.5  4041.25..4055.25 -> 0.94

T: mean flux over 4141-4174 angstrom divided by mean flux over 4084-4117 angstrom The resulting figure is 1.0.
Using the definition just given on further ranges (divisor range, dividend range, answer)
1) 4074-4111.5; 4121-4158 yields 1.00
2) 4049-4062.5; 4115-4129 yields 0.91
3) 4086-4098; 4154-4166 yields 1.07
